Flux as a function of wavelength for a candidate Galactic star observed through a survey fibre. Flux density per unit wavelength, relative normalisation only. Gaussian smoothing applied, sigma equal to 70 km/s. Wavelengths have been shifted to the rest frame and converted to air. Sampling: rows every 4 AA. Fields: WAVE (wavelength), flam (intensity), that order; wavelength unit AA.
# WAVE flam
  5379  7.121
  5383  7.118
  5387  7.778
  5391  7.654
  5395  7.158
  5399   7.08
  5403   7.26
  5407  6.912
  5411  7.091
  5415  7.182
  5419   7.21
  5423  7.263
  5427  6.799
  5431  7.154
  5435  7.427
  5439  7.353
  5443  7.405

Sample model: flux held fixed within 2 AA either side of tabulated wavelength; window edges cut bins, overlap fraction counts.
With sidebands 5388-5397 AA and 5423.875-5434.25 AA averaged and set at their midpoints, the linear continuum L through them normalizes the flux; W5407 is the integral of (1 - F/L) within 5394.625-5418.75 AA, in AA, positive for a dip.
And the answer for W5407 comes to 0.6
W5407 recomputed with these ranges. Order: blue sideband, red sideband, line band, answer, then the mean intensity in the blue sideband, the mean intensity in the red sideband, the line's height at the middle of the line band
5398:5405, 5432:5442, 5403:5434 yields 0.7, 7.18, 7.37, 7.27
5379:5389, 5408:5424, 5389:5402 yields 0.0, 7.38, 7.16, 7.3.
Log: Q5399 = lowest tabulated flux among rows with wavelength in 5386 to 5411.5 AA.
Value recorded 6.912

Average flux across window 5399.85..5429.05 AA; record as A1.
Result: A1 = 7.1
